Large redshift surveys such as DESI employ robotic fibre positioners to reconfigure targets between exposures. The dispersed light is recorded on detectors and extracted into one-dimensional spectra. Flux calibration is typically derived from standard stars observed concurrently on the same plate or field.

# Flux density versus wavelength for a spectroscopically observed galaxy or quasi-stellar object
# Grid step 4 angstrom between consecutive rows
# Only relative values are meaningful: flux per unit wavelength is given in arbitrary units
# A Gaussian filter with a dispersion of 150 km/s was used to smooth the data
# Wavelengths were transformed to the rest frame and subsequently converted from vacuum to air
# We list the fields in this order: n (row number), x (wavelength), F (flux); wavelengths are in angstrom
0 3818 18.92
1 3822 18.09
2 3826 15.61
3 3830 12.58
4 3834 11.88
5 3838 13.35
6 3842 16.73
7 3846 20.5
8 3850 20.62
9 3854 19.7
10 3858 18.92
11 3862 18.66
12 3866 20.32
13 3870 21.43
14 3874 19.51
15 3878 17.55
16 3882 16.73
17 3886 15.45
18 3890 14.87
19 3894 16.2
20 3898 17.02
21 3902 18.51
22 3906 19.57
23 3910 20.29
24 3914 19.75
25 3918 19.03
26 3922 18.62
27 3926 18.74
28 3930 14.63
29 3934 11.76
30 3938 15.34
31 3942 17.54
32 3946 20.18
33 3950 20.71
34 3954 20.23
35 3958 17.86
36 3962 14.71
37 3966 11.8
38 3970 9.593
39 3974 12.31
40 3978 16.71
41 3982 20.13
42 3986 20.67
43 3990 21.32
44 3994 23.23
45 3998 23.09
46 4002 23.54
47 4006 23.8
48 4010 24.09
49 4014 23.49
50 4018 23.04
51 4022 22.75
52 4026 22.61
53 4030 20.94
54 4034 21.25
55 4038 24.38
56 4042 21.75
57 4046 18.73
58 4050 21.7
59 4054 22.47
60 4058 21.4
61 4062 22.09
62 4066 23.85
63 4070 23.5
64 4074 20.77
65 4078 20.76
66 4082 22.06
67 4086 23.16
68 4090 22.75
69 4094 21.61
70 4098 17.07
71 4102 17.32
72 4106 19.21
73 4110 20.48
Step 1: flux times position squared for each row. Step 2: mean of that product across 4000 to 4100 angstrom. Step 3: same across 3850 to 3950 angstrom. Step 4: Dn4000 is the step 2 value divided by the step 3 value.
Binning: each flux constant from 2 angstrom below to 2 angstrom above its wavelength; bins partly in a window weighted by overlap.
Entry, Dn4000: 1.3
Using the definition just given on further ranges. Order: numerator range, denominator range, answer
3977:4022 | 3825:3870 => 1.38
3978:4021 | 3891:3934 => 1.31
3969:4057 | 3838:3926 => 1.22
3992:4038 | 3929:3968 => 1.44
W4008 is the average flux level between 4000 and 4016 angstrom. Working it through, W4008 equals 23.7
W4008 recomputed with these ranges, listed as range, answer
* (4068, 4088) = 22.1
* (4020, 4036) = 21.9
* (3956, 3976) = 13.3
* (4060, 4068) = 23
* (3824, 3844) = 14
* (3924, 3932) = 16.7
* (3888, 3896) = 15.5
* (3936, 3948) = 17.7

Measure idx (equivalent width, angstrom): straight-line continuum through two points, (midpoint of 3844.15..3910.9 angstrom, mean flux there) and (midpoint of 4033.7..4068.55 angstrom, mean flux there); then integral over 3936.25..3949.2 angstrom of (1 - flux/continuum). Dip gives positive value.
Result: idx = 1.21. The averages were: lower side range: 18.5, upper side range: 22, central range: 18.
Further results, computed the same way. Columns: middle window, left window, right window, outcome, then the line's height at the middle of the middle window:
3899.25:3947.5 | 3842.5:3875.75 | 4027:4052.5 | 6.2 angstrom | 20.4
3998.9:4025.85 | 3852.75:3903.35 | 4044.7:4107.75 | -4.3 angstrom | 20.2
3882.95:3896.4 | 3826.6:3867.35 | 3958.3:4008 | 1.5 angstrom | 17.6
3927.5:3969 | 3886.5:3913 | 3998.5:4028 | 7.7 angstrom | 20.1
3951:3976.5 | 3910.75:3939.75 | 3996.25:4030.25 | 6.3 angstrom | 19.7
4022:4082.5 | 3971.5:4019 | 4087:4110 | -4.5 angstrom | 20.4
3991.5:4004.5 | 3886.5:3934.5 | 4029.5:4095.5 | -2.0 angstrom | 20.1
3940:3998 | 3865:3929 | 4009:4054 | 7.3 angstrom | 20.4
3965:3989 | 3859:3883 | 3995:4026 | 7.3 angstrom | 22.3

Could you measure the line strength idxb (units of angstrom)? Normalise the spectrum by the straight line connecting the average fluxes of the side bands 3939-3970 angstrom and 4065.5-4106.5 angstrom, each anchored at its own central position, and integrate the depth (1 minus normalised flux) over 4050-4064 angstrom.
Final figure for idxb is -1.2 angstrom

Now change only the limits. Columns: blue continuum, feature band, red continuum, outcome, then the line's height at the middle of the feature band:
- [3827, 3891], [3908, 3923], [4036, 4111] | -0.8 angstrom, 18.5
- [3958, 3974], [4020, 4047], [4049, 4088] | -4.2 angstrom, 19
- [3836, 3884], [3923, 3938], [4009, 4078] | 3.5 angstrom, 20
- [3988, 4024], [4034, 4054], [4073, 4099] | 0.5 angstrom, 22.3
